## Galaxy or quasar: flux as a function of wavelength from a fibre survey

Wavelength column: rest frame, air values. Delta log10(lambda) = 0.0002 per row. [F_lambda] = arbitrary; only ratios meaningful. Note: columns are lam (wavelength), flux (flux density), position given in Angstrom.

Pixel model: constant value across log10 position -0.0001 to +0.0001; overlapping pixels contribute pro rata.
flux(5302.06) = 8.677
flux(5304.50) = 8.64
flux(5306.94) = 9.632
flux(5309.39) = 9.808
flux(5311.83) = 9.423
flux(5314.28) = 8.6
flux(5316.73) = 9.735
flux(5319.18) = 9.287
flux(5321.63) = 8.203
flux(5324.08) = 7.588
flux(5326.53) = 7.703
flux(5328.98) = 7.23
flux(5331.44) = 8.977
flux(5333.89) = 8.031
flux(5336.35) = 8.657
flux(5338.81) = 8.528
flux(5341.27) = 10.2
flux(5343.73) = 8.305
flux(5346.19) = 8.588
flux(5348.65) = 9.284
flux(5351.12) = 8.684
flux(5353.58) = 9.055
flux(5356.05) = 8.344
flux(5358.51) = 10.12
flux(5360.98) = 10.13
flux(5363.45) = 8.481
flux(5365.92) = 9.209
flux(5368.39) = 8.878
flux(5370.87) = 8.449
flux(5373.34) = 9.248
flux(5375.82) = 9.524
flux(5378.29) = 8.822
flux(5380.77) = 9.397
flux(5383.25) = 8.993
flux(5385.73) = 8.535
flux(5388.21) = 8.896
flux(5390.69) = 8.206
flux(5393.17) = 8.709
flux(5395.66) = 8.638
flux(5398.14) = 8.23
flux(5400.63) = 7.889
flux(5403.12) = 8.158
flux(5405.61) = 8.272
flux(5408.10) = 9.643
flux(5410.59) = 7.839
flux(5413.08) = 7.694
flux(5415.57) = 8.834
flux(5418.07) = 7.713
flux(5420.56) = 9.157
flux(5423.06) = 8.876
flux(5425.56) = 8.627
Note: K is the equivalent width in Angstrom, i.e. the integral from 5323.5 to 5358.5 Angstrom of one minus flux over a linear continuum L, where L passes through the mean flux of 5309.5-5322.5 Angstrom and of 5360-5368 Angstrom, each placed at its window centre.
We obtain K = 2.2 Angstrom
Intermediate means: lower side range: 9.14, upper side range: 9.21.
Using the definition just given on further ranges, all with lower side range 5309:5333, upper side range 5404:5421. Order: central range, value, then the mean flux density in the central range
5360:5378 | -1.26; 9.1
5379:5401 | -0.47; 8.64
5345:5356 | -0.38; 8.84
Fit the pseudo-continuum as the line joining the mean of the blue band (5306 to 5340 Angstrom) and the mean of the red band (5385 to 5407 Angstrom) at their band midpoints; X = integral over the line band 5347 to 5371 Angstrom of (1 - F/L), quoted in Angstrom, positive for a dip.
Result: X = -1.6 Angstrom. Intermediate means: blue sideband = 8.66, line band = 9.08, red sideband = 8.4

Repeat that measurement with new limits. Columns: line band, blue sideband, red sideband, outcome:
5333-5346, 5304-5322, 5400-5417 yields 0.3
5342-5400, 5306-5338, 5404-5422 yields -2.4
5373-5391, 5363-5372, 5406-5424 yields -0.6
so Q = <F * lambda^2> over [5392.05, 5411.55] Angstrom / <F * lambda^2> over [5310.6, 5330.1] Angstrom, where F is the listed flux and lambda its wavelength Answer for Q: 1.0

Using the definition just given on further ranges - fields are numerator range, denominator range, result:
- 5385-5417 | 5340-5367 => 0.94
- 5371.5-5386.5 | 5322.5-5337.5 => 1.15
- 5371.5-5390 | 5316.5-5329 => 1.11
